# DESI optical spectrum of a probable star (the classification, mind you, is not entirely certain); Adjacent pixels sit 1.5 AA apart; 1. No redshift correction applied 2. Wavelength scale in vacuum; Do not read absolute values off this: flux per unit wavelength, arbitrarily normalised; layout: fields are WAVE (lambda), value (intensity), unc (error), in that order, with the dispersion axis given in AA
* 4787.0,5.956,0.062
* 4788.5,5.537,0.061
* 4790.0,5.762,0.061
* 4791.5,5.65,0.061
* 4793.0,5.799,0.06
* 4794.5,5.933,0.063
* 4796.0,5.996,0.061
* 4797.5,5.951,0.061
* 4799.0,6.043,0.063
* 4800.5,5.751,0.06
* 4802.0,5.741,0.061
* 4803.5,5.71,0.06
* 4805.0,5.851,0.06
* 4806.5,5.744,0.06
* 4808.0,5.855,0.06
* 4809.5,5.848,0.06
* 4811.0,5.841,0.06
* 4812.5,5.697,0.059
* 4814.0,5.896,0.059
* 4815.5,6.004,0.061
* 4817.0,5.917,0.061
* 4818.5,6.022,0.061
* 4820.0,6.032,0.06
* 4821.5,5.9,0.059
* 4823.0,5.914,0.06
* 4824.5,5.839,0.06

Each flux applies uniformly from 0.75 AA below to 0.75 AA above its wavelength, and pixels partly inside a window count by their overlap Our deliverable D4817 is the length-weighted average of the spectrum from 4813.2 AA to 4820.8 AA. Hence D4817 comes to 5.97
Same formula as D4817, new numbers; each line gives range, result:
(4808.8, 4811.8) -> 5.84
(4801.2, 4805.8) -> 5.77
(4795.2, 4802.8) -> 5.9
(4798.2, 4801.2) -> 5.9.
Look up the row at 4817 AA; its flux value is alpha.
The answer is 5.917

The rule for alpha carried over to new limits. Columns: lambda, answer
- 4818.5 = 6.022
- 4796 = 5.996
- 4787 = 5.956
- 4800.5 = 5.751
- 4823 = 5.914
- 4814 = 5.896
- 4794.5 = 5.933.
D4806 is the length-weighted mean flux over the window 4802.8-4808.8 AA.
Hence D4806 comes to 5.79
